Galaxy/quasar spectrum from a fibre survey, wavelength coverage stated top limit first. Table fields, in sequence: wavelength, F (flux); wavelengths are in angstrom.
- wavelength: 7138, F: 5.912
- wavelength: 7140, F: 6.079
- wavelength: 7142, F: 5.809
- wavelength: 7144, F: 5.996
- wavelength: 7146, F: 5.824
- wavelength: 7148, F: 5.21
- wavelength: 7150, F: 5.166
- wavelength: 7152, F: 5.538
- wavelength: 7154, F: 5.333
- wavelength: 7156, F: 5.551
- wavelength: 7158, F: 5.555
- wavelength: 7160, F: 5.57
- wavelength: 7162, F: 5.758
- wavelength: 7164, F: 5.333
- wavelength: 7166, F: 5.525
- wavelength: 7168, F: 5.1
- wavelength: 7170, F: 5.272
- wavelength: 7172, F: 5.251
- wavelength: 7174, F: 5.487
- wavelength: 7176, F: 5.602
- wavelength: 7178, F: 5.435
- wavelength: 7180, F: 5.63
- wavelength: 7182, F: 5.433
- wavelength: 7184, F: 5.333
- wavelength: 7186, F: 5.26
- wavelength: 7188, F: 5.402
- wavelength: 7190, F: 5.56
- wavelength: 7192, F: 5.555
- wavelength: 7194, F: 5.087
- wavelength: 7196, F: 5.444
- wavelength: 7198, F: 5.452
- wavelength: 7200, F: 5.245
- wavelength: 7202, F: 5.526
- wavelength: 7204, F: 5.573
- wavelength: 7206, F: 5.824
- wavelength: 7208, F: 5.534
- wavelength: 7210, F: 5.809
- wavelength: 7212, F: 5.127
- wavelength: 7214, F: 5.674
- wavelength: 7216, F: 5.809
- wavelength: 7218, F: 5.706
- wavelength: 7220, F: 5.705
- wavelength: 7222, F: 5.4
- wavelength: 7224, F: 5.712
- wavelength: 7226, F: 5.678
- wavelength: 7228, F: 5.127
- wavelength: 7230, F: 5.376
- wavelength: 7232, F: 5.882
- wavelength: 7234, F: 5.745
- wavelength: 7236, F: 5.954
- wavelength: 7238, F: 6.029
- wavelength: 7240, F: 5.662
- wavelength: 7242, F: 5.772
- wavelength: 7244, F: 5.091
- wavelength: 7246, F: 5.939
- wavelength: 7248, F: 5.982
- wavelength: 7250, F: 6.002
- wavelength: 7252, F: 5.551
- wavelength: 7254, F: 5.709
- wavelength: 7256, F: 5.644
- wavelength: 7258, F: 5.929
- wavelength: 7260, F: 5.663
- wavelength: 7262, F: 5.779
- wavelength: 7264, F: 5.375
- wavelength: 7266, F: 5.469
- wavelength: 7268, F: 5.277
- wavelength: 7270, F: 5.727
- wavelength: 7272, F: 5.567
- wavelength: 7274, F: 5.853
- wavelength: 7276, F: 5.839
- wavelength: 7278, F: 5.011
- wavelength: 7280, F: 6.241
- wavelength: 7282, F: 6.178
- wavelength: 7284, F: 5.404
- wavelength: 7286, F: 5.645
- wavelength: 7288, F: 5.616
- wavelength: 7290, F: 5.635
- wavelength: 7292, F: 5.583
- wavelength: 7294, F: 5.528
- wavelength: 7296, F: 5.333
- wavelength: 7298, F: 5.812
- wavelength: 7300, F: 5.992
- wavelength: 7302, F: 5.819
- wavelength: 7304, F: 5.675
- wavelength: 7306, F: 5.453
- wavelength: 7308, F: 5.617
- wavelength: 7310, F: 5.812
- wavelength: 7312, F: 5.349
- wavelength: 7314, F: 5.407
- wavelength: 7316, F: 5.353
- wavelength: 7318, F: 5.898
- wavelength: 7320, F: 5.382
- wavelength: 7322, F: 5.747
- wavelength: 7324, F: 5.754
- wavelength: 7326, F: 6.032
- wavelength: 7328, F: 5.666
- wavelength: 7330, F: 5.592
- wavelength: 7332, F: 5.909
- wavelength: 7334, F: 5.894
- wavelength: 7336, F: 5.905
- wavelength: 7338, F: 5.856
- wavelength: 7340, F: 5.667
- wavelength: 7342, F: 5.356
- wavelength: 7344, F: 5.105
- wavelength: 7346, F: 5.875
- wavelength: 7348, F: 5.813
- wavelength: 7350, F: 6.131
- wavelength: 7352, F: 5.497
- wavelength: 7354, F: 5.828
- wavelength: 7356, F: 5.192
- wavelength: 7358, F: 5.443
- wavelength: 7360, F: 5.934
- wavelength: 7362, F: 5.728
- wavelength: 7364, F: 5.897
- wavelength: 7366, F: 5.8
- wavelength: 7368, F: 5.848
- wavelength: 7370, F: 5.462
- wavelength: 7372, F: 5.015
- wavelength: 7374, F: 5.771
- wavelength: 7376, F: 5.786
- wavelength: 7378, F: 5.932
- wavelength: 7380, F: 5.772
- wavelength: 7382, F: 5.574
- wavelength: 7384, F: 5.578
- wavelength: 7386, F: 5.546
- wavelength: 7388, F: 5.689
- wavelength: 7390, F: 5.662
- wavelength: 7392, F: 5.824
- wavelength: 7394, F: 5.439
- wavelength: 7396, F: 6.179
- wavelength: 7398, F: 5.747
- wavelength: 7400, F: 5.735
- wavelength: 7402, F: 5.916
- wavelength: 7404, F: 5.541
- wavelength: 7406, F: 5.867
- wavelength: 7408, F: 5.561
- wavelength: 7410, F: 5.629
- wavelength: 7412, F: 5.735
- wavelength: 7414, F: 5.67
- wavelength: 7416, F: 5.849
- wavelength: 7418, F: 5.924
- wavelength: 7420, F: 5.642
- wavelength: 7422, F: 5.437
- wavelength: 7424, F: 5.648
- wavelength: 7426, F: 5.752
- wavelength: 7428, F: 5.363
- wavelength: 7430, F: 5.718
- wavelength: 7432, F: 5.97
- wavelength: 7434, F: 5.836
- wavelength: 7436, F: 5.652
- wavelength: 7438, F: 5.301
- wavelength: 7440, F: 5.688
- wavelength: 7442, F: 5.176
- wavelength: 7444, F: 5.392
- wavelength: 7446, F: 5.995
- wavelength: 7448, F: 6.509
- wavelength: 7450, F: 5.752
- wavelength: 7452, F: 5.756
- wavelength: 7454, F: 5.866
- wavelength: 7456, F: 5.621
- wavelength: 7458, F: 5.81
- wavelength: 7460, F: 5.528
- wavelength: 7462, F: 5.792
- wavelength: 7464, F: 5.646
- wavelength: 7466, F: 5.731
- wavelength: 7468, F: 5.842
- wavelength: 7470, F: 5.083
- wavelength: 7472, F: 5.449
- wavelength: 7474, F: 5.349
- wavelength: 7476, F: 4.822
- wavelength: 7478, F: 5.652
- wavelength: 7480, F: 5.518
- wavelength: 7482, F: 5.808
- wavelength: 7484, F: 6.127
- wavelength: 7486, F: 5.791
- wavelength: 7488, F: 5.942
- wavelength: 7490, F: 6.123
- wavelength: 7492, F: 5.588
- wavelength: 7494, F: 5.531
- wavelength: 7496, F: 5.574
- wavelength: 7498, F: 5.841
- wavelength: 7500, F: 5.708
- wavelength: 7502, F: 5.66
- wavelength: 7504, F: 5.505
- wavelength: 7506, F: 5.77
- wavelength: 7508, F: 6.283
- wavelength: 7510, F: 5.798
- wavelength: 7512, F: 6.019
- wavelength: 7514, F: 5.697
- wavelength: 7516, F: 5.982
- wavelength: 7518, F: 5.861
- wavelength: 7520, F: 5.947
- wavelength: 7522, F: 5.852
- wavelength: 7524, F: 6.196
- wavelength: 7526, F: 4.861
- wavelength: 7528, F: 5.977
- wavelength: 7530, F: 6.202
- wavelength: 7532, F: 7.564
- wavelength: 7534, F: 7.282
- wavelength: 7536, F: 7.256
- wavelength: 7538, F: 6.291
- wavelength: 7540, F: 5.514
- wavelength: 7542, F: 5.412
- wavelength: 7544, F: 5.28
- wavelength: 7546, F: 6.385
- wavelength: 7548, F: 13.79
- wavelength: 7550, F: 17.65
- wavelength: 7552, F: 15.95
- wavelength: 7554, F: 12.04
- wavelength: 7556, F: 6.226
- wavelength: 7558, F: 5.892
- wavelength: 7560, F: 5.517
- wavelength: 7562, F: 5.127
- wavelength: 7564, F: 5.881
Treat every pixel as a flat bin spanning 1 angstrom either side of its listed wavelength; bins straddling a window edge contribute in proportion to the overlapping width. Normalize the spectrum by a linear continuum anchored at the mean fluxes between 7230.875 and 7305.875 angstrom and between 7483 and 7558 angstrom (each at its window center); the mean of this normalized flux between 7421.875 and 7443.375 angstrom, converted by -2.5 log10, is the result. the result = 0.16 mag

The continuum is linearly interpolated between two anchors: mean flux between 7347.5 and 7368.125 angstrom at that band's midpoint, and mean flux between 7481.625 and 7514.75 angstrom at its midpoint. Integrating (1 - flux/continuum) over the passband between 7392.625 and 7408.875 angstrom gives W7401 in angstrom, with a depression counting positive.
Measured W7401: 0.0 angstrom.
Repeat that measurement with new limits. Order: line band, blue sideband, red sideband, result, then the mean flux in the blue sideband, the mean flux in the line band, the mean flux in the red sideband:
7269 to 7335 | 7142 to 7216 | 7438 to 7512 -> -1.3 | 5.48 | 5.68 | 5.69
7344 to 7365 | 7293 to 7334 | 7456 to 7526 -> -0.1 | 5.66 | 5.7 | 5.72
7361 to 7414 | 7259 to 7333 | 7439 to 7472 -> -0.3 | 5.65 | 5.7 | 5.69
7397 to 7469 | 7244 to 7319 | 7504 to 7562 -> 9.8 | 5.66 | 5.71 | 7.23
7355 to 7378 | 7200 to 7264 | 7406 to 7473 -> 0.1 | 5.66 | 5.64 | 5.68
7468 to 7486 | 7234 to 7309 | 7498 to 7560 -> 3.5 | 5.69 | 5.51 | 7.15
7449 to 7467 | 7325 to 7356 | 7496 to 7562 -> 2.3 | 5.72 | 5.72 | 7.05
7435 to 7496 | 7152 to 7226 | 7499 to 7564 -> 9.9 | 5.49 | 5.66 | 7.06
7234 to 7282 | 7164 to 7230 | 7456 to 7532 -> -1.6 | 5.47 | 5.71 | 5.75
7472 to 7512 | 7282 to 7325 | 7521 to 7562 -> 8.9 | 5.62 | 5.71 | 7.79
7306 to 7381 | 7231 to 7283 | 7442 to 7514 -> 0.6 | 5.73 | 5.67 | 5.71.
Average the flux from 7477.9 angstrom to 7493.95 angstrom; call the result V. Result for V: 5.81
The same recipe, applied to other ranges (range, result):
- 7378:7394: 5.67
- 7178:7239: 5.55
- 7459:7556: 6.59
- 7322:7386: 5.7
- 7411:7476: 5.66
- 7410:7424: 5.7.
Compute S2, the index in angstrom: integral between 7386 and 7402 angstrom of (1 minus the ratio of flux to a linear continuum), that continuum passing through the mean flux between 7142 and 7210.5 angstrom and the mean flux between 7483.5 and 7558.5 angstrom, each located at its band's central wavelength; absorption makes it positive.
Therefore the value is 1.59 angstrom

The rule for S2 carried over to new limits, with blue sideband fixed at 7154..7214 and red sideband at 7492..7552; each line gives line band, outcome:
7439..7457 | 2.1 angstrom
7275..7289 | 0.3 angstrom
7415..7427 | 1.3 angstrom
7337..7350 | 0.9 angstrom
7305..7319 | 0.9 angstrom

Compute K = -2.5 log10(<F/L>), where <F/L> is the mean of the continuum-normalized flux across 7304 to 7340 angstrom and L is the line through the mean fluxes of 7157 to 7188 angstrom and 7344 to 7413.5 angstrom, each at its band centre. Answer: -0.01 mag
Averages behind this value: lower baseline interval 5.44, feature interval 5.68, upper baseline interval 5.7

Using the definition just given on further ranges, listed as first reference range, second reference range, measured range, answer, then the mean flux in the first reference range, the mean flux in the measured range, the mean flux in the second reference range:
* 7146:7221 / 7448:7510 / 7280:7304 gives -0.03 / 5.47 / 5.71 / 5.7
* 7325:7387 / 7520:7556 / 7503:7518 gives 0.30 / 5.69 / 5.86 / 8.09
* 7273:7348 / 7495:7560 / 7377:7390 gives 0.09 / 5.67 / 5.68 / 7.08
